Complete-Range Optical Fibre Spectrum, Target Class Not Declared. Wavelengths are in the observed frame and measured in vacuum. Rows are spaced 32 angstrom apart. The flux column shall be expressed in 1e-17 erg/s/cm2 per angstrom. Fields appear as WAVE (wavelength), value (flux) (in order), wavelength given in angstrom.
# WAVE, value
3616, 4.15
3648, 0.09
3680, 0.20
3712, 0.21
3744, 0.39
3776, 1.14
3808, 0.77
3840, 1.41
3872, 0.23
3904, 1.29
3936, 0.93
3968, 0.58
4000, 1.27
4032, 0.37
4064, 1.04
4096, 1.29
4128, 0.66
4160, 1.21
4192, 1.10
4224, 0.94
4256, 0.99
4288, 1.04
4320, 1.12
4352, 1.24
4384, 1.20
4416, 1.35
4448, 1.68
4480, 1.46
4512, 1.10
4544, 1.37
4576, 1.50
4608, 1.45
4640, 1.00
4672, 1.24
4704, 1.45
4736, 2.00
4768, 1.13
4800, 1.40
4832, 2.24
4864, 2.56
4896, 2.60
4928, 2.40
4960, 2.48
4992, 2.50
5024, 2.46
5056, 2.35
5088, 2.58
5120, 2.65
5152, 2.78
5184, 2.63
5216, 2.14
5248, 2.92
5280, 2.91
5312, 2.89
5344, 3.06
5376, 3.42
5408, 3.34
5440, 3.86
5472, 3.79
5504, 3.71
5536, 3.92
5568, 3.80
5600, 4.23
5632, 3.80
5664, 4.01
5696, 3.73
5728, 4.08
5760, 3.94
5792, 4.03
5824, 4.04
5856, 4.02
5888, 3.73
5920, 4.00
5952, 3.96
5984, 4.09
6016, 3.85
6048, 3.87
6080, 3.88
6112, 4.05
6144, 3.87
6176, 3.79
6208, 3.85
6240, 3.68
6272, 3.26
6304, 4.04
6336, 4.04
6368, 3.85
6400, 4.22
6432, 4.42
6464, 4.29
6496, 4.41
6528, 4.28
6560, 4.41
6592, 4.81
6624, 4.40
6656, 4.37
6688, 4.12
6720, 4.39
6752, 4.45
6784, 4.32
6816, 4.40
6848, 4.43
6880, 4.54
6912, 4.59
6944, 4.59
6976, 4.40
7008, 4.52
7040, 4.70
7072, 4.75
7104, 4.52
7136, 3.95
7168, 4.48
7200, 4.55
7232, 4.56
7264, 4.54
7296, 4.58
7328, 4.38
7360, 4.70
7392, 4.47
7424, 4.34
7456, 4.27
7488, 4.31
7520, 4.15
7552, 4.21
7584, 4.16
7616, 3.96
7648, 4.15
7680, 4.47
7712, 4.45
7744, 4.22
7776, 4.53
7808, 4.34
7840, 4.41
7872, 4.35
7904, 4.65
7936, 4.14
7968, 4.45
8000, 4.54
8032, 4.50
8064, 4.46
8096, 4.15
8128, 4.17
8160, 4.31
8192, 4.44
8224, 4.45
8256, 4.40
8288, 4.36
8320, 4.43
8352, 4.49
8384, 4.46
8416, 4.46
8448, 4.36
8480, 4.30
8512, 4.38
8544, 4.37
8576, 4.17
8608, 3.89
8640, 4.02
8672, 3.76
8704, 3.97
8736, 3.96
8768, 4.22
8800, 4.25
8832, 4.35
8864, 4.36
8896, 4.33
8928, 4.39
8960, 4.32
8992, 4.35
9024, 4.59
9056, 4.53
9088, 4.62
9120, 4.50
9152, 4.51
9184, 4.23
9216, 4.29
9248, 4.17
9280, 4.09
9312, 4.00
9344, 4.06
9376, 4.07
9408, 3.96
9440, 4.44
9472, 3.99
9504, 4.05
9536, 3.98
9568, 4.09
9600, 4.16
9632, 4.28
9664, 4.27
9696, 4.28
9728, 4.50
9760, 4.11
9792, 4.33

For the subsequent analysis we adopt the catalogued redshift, 0.210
